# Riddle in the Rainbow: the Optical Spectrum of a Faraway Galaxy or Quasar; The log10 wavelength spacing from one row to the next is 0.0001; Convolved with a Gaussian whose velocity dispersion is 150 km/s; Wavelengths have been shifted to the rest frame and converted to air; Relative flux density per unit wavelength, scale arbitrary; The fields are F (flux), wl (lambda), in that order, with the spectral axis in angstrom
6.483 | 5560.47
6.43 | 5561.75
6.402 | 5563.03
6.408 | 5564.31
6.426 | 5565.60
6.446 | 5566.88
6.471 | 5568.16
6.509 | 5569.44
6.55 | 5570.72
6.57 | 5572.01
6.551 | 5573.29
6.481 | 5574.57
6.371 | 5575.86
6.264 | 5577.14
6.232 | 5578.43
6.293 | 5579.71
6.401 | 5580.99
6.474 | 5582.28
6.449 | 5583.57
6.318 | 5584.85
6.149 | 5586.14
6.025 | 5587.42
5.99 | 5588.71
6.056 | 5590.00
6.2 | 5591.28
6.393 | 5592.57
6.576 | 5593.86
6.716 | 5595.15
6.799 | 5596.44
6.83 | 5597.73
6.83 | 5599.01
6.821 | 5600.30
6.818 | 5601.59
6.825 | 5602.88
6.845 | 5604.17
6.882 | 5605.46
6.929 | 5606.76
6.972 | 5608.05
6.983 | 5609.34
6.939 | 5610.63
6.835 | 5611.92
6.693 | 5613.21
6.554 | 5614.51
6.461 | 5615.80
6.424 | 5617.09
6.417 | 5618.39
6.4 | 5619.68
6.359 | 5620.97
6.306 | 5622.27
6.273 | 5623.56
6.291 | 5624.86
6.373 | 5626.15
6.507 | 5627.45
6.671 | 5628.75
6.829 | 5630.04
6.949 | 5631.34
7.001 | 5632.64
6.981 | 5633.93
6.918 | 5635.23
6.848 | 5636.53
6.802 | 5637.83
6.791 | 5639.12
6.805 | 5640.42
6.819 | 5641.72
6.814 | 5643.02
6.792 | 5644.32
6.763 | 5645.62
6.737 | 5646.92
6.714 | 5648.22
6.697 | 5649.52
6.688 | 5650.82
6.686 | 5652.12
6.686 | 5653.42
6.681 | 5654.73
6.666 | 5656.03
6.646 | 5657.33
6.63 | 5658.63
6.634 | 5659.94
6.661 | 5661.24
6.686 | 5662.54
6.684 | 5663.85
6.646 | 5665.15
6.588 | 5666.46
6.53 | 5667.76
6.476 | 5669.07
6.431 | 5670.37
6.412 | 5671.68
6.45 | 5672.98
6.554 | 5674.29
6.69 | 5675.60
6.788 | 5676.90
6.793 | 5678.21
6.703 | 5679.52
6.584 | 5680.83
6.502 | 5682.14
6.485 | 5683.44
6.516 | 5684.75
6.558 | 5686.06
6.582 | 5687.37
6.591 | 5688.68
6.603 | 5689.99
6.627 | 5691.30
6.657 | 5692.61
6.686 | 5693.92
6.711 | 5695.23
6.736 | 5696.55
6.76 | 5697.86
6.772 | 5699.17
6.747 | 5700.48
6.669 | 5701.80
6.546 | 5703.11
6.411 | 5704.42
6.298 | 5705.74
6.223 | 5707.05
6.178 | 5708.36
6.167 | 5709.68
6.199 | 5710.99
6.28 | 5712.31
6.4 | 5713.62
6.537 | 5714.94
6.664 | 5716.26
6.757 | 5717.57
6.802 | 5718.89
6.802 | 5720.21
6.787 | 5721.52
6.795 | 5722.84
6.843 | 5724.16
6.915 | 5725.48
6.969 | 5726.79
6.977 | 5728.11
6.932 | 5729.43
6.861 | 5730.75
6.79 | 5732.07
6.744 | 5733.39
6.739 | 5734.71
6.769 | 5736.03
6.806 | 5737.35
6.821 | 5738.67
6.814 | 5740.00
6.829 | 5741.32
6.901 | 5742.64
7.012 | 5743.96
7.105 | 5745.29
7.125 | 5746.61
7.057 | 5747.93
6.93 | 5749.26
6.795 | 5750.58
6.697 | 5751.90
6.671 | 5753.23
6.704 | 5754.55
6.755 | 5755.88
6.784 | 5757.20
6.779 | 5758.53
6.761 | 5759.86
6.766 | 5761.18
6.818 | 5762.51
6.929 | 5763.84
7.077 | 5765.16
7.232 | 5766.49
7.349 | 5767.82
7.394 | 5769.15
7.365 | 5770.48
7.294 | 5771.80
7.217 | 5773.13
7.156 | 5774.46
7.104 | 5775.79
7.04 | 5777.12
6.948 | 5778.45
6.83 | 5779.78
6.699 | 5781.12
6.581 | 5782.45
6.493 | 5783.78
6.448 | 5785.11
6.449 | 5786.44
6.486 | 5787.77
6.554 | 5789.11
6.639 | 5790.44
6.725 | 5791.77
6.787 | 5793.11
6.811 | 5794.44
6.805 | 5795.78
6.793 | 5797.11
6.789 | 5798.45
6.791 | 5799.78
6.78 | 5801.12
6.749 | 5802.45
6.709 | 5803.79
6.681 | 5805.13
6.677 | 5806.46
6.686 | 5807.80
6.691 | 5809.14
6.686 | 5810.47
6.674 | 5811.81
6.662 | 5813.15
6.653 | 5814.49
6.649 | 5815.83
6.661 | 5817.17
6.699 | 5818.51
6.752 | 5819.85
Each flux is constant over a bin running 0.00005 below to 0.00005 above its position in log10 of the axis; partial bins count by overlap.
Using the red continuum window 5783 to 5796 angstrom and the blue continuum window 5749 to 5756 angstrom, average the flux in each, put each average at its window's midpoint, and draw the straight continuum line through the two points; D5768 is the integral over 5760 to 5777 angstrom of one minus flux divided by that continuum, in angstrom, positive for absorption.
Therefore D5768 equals -1.1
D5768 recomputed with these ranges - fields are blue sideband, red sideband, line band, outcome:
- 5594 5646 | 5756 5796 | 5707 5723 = 0.72 angstrom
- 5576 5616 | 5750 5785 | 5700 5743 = 1.04 angstrom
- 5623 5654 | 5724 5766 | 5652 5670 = 0.33 angstrom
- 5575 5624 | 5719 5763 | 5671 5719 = 1.33 angstrom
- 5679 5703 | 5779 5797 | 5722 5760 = -1.21 angstrom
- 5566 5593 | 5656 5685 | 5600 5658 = -2.02 angstrom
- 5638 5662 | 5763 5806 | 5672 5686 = 0.32 angstrom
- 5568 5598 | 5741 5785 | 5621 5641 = -0.42 angstrom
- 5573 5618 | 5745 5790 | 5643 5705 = 0.64 angstrom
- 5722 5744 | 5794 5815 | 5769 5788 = -0.35 angstrom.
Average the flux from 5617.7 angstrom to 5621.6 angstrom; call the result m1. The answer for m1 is 6.39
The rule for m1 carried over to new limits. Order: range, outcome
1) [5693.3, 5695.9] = 6.68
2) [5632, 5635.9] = 6.97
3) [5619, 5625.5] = 6.33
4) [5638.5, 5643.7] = 6.8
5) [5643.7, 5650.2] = 6.74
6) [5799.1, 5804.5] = 6.76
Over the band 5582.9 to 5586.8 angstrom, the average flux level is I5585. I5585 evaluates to 6.31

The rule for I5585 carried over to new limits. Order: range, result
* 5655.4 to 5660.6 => 6.65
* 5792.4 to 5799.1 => 6.79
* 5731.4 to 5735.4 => 6.76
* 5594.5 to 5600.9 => 6.8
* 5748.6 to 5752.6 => 6.81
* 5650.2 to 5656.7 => 6.68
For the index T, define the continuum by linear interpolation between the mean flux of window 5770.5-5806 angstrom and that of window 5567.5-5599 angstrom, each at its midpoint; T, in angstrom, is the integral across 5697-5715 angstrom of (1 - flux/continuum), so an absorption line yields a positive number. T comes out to 0.5 angstrom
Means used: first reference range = 6.41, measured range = 6.44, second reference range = 6.79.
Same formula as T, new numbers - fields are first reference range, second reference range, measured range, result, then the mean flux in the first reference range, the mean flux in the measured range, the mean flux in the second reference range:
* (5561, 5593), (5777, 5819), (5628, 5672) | -1.7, 6.35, 6.72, 6.69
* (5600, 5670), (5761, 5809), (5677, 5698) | 0.4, 6.69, 6.63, 6.85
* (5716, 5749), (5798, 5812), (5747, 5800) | -0.6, 6.87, 6.86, 6.72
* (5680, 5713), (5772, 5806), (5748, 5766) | -0.4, 6.52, 6.82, 6.77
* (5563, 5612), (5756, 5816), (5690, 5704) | 0.0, 6.54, 6.68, 6.82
